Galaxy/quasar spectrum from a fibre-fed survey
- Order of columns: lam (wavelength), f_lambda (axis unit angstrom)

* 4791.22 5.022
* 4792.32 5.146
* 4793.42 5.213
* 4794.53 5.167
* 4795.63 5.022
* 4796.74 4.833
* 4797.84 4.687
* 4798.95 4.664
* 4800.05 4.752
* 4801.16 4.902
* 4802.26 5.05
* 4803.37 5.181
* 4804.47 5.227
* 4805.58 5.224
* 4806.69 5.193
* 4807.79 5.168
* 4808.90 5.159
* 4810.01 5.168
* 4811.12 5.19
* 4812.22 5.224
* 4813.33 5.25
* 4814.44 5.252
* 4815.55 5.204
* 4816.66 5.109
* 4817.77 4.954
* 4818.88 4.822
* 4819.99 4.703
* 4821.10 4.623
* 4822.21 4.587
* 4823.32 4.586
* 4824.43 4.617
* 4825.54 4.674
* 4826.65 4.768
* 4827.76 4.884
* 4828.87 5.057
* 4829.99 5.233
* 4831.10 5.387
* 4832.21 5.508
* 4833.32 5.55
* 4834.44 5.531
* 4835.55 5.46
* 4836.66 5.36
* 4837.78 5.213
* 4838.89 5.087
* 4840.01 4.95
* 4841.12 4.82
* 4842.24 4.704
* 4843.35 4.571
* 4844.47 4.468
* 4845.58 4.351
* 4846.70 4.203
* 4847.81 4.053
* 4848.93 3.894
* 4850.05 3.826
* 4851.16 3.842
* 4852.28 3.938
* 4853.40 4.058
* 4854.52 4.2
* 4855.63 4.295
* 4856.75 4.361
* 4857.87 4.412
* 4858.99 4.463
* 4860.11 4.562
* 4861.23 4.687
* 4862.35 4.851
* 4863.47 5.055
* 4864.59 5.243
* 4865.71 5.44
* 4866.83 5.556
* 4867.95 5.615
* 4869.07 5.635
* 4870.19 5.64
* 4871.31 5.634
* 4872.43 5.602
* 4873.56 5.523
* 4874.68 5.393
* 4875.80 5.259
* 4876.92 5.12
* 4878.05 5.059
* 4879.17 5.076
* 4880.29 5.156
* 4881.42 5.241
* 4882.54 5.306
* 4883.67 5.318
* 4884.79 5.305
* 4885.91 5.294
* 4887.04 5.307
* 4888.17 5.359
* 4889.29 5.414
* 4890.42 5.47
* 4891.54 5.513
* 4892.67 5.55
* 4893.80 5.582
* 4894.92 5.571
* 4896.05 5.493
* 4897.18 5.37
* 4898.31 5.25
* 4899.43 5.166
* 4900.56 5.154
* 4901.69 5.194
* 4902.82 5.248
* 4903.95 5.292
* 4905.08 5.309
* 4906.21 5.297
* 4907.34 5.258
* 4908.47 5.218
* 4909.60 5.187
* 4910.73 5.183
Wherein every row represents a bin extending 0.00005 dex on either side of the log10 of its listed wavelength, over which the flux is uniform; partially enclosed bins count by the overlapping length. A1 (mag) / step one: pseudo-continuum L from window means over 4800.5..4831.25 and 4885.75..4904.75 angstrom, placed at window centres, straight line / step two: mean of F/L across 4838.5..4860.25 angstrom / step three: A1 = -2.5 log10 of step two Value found 0.19 mag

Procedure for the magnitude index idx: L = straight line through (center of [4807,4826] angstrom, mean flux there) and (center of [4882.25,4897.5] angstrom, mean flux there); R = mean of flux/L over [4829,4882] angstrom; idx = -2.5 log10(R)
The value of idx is 0.062 mag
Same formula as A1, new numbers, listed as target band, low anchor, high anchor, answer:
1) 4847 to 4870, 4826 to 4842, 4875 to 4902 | 0.14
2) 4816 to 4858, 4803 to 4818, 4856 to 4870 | 0.09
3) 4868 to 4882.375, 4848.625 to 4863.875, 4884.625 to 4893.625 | -0.09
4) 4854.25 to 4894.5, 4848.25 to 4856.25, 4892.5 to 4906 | -0.12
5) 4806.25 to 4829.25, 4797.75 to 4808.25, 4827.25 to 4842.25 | 0.03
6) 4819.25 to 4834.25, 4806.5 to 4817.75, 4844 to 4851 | -0.05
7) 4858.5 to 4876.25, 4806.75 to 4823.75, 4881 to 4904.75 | 0.00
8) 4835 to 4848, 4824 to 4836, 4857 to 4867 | 0.06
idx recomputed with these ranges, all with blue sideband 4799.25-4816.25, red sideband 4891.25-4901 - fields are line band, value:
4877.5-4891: 0.018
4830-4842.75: -0.003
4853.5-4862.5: 0.190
